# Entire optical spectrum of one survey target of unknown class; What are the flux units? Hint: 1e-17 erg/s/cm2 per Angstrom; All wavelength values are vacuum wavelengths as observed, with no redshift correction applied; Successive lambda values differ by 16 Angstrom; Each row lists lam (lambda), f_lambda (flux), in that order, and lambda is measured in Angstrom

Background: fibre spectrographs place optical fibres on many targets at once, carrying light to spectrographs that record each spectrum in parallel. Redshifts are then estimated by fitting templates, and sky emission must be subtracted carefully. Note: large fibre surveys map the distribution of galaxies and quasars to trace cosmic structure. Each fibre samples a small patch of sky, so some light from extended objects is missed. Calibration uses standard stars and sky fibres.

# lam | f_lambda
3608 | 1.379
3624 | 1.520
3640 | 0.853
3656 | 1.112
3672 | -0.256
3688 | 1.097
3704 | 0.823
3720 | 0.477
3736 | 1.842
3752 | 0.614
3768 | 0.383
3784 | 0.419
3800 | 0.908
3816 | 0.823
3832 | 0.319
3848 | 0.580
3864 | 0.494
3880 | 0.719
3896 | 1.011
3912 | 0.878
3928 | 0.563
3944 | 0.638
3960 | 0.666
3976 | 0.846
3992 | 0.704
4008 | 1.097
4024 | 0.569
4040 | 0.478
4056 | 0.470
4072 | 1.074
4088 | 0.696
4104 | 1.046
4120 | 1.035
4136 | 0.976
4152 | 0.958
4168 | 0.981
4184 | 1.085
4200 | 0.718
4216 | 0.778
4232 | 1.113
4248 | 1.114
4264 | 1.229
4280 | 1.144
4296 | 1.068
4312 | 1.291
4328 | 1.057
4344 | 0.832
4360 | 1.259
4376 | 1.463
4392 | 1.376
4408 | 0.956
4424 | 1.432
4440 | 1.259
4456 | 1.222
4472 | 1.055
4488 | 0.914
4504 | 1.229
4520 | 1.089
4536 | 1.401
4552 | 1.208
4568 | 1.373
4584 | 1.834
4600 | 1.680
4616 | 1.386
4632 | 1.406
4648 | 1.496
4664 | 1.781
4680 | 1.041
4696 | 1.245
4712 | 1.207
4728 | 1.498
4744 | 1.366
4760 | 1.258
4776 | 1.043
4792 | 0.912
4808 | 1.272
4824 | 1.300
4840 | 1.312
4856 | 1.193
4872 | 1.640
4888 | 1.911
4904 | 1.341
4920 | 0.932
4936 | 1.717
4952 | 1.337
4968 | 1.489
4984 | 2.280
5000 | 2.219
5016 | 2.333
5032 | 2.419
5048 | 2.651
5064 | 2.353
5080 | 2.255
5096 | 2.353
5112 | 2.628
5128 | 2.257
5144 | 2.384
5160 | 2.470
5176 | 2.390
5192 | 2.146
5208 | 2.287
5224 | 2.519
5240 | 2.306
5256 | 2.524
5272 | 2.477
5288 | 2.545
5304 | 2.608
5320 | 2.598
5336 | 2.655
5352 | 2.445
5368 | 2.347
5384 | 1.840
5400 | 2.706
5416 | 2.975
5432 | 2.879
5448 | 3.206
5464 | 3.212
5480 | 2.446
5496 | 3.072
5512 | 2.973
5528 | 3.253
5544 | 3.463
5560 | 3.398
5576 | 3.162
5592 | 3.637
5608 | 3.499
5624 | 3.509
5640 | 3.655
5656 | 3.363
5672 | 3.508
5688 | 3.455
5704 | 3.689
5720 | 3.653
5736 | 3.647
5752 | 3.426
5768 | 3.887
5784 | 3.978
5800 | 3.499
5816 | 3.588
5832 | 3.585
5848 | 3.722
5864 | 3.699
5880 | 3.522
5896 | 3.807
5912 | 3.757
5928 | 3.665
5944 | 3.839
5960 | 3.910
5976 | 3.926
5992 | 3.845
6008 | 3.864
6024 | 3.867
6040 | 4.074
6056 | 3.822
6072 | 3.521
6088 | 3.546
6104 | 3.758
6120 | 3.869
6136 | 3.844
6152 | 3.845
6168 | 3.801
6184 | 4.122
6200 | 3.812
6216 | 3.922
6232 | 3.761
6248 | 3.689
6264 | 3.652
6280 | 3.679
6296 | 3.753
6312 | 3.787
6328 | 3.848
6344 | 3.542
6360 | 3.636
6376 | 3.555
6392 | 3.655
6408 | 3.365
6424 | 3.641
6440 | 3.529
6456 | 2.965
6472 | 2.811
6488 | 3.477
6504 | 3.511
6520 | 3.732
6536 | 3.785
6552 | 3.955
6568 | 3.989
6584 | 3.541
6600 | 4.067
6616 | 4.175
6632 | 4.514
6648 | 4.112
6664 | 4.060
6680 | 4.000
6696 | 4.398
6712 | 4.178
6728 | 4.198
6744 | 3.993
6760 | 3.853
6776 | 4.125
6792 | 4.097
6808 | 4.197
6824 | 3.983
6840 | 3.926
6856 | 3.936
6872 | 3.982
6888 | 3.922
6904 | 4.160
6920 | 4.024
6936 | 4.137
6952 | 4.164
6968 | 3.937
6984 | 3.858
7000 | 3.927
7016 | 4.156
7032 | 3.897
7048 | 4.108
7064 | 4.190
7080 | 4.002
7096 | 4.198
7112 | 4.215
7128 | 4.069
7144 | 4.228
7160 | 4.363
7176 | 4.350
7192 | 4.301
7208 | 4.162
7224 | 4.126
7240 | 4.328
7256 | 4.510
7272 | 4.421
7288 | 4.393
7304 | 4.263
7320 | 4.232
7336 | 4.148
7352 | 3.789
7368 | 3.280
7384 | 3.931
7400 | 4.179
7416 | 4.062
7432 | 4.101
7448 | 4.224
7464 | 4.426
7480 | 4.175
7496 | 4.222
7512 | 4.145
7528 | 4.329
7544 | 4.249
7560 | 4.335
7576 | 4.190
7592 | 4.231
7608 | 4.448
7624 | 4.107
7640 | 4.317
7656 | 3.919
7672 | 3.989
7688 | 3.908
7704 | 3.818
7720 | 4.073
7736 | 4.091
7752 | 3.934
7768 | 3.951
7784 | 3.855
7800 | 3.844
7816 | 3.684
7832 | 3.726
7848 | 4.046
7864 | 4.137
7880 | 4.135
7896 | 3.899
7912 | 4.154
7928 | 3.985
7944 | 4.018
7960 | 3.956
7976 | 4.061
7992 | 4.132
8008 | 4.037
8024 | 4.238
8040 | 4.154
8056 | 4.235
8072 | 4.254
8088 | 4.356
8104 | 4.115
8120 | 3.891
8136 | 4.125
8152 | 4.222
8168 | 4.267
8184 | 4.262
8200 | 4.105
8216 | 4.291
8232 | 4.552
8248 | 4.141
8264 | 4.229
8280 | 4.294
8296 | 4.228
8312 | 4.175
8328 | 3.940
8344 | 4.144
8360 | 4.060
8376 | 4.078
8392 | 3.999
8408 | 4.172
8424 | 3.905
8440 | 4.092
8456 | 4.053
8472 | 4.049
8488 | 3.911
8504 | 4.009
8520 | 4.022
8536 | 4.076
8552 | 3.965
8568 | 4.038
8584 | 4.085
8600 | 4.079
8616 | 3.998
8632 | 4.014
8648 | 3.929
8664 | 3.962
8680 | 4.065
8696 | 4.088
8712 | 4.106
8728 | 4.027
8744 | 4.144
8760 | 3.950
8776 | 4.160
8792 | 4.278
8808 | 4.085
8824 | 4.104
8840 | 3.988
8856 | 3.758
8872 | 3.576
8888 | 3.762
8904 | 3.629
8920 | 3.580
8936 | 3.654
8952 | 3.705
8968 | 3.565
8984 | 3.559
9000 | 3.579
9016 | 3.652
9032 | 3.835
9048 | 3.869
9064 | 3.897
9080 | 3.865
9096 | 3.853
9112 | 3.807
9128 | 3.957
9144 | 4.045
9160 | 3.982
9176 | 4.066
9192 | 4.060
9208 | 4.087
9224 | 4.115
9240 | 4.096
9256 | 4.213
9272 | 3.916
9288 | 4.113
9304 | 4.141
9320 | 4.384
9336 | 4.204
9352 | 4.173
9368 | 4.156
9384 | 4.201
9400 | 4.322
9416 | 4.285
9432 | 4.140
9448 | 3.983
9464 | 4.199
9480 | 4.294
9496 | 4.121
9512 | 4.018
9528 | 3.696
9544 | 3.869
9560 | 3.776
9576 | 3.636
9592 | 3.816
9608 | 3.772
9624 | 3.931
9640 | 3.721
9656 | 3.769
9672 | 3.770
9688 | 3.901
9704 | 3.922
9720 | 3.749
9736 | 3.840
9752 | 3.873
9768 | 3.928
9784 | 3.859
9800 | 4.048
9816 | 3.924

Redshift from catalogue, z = 0.249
